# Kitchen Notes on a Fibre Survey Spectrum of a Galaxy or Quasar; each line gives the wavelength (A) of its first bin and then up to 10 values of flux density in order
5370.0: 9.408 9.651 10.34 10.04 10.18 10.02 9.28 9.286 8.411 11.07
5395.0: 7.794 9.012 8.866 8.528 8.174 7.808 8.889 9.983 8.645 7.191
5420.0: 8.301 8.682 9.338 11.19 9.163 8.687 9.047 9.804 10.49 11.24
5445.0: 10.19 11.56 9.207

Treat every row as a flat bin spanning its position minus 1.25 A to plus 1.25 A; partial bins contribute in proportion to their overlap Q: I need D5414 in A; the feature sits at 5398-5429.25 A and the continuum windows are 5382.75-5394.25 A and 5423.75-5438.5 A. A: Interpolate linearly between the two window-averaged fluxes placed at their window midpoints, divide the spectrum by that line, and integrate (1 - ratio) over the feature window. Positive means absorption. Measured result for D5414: 2.31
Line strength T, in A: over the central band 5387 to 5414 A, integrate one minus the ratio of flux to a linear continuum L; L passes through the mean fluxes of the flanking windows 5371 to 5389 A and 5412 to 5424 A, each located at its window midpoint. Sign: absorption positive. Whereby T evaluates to 0.6 A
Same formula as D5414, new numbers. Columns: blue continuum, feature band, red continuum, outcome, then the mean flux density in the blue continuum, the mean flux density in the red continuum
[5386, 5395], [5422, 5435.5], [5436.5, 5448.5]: 1.2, 9.33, 10.7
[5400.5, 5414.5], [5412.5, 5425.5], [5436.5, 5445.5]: 1.1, 8.68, 10.5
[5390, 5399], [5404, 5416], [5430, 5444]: 0.9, 9.16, 9.8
